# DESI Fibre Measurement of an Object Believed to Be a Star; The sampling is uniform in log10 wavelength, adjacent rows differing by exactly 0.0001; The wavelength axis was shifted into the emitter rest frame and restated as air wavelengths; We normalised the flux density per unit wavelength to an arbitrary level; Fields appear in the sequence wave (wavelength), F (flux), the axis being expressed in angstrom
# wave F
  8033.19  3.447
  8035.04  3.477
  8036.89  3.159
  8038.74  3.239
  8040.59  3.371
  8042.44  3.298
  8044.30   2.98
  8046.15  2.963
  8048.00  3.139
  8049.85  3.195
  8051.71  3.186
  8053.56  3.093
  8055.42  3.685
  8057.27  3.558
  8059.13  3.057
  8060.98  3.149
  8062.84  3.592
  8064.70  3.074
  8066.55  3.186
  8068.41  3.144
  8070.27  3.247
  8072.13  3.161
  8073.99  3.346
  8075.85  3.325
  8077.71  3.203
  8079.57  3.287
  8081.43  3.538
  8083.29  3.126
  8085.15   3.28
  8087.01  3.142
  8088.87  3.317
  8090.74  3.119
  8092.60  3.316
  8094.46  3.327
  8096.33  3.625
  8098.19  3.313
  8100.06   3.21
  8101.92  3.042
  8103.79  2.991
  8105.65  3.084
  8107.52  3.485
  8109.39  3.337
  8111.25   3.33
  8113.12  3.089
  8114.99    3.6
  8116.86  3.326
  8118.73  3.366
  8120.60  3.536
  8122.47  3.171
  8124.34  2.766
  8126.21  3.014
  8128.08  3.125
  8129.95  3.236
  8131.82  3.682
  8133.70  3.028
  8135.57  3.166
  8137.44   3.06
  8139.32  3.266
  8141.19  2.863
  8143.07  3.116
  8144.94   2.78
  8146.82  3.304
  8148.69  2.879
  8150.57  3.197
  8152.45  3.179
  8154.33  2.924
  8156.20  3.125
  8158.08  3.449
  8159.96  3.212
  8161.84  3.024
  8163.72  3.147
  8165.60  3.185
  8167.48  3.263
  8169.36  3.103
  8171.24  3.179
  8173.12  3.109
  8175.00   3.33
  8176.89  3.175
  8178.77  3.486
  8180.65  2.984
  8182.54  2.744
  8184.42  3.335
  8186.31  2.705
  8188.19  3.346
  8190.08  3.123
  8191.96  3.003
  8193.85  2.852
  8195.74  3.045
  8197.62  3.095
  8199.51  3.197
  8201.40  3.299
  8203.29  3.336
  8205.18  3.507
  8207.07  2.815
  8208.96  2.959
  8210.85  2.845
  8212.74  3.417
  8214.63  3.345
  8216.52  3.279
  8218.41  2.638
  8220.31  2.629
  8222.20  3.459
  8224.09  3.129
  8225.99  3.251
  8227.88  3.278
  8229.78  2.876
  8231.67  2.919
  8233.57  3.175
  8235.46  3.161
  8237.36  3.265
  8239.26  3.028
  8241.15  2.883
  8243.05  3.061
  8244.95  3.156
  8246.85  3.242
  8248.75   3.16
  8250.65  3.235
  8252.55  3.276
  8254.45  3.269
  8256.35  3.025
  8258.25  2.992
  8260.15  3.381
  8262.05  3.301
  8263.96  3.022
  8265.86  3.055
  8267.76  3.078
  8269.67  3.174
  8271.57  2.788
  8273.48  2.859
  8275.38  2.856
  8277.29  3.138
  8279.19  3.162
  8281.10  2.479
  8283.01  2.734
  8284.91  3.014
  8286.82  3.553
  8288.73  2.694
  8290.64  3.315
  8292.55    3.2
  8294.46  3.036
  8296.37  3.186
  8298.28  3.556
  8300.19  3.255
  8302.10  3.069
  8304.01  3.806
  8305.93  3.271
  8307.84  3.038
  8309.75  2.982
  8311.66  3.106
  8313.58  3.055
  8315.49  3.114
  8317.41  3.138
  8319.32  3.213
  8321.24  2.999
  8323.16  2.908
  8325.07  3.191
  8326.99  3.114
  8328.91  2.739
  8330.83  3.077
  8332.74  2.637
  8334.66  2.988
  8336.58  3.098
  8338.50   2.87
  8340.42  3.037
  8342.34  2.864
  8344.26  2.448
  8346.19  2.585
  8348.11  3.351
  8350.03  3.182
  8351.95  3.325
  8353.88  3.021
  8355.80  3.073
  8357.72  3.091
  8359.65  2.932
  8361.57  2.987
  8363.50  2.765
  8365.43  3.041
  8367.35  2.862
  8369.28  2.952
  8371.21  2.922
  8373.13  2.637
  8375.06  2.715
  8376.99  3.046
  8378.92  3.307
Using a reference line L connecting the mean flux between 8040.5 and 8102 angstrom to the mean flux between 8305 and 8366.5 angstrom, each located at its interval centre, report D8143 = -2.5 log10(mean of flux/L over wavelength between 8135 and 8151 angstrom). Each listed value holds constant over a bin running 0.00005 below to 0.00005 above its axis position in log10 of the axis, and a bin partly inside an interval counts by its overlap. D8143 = 0.04 mag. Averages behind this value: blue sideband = 3.25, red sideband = 3.01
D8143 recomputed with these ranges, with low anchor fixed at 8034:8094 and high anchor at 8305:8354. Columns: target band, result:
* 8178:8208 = 0.01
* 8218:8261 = -0.01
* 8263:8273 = 0.02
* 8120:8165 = 0.02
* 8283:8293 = -0.02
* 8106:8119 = -0.05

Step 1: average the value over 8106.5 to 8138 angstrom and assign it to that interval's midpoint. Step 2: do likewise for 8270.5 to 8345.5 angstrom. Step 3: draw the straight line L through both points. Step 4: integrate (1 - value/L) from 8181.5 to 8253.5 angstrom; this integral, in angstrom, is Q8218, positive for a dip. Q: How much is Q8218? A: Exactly 0.9 angstrom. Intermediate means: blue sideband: 3.26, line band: 3.11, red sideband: 3.04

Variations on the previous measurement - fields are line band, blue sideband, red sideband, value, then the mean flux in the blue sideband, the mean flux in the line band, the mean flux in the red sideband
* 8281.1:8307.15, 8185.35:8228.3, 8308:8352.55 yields -1.3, 3.11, 3.18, 3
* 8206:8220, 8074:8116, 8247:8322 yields 0.7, 3.28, 3.03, 3.12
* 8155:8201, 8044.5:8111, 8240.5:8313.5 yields 0.7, 3.25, 3.14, 3.12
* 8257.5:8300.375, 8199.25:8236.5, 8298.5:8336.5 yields 0.4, 3.12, 3.08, 3.1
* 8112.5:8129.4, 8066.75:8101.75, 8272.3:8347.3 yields 0.0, 3.27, 3.22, 3.04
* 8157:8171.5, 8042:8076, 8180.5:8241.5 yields -0.3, 3.23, 3.19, 3.09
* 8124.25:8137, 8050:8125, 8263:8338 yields 0.2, 3.27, 3.17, 3.07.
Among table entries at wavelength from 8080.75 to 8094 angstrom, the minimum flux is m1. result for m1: 3.119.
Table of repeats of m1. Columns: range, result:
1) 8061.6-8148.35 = 2.766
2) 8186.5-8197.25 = 2.852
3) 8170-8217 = 2.705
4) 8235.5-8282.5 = 2.479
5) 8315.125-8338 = 2.637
